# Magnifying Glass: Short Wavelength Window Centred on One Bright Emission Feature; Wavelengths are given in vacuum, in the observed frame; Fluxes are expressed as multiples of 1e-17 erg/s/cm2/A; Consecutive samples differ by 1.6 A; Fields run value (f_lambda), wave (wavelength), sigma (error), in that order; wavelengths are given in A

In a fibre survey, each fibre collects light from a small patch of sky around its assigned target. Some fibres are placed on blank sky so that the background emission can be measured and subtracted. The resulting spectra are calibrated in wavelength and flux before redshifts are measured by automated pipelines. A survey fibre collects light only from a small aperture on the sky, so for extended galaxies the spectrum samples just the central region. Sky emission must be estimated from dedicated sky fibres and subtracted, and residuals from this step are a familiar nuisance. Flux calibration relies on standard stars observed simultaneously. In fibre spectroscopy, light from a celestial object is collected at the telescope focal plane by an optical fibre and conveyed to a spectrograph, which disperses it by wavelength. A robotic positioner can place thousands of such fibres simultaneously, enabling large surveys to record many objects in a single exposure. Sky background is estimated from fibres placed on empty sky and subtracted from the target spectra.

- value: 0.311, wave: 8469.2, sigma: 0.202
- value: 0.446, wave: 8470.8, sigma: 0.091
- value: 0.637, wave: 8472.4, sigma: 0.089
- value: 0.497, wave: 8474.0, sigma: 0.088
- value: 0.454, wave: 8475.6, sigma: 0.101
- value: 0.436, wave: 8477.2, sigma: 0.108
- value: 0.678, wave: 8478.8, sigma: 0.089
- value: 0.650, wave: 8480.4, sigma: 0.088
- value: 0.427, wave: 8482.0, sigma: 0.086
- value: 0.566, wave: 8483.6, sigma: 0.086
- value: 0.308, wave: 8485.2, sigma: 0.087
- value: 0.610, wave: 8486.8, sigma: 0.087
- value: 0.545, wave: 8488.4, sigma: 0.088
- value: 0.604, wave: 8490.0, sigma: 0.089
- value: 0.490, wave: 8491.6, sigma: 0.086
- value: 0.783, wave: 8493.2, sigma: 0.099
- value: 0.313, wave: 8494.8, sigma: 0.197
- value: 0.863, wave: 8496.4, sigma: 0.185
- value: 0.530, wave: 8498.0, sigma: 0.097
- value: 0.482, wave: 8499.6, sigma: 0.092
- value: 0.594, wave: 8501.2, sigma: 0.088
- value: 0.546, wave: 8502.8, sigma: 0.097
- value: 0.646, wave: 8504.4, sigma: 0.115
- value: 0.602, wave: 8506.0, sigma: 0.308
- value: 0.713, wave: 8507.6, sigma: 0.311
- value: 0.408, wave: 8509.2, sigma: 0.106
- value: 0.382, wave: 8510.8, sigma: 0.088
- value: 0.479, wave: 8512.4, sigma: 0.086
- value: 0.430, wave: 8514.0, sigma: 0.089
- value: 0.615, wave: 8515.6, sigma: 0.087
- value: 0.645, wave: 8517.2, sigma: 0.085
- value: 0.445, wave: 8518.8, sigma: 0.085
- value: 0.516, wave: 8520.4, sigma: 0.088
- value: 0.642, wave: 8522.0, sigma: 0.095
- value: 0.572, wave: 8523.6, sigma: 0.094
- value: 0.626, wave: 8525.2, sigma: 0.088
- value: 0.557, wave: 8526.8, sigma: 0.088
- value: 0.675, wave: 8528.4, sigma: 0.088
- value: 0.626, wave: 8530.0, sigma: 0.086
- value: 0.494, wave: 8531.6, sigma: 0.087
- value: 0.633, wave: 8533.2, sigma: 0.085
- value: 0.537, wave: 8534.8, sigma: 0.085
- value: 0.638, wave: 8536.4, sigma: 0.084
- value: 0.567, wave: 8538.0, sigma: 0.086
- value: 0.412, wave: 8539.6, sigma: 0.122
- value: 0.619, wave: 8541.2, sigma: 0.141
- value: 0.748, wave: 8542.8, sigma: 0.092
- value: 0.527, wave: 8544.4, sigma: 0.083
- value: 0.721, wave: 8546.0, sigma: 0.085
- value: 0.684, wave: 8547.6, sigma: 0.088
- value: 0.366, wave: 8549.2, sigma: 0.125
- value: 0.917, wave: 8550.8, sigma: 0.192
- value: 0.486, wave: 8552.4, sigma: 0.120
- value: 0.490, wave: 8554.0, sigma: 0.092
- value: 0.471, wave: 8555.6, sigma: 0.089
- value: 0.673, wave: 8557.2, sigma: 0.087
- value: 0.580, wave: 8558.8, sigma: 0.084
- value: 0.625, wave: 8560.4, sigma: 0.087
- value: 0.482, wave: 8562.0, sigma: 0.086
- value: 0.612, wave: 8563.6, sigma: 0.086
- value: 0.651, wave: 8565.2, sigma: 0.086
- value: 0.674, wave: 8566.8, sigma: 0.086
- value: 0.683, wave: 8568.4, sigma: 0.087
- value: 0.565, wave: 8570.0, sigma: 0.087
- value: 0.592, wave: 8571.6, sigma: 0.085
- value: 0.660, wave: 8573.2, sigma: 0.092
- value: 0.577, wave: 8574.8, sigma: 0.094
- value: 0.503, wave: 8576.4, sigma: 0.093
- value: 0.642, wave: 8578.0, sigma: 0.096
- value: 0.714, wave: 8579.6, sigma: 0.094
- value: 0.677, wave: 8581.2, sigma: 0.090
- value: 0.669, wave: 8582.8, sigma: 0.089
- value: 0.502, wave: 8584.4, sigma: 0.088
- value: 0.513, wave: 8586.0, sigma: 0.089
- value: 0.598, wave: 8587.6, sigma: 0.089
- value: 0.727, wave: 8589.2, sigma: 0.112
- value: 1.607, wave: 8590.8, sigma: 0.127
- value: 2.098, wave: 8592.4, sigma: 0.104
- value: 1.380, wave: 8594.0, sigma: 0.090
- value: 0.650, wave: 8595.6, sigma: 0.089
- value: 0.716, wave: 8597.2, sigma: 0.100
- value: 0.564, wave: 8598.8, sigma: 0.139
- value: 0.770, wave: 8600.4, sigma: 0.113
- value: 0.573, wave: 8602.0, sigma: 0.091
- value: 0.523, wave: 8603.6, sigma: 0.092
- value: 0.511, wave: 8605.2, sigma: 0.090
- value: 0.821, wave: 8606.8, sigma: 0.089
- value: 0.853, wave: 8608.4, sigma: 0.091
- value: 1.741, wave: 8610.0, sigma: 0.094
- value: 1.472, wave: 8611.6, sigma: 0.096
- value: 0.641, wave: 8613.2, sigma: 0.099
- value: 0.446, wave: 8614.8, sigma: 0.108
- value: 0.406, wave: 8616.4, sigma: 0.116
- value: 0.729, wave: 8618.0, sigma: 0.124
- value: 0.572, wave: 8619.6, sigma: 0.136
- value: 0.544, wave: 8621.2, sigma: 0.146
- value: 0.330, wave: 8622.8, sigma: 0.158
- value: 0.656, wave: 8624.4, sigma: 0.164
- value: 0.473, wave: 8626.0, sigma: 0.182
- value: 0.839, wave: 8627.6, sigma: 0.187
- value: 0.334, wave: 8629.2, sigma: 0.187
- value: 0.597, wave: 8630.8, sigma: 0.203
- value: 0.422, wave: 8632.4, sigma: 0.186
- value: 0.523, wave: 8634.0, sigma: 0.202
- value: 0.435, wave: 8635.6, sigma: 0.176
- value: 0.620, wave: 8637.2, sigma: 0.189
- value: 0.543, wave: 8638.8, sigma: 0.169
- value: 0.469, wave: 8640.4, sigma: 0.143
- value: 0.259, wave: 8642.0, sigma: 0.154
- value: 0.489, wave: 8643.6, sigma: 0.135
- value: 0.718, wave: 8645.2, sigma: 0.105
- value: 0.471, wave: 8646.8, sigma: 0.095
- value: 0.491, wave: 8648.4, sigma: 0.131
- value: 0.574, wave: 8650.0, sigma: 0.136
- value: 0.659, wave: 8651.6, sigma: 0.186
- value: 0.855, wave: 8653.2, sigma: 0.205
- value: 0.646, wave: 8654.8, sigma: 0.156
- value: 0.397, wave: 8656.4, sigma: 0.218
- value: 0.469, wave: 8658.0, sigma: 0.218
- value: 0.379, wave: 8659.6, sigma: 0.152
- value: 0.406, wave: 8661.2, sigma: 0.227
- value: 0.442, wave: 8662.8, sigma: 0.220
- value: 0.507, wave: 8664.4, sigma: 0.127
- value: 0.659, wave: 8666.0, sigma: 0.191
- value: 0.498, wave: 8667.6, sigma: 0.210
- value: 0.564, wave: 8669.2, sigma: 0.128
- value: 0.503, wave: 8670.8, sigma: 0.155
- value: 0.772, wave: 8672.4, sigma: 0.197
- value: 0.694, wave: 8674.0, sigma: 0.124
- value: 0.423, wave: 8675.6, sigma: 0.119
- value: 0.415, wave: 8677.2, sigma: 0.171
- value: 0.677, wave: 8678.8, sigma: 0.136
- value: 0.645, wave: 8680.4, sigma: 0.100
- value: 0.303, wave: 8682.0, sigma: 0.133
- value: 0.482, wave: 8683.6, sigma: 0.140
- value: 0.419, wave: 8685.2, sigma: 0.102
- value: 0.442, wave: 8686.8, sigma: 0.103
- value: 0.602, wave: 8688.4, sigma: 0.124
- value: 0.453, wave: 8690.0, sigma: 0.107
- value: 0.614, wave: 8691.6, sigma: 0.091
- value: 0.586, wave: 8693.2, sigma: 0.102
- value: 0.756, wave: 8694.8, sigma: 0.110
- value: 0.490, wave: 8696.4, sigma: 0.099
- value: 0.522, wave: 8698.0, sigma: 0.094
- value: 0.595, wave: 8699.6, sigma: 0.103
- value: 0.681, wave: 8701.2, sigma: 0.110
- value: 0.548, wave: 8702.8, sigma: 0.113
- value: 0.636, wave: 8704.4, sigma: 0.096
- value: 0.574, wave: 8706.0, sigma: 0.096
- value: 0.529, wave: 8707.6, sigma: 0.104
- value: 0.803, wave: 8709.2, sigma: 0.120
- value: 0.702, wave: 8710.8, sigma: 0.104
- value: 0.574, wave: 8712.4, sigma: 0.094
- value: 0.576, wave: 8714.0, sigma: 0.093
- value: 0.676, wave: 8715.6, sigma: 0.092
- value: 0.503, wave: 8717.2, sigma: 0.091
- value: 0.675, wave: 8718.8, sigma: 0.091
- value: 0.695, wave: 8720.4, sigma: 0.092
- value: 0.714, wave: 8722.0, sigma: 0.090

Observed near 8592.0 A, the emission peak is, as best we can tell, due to [S II] 6716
